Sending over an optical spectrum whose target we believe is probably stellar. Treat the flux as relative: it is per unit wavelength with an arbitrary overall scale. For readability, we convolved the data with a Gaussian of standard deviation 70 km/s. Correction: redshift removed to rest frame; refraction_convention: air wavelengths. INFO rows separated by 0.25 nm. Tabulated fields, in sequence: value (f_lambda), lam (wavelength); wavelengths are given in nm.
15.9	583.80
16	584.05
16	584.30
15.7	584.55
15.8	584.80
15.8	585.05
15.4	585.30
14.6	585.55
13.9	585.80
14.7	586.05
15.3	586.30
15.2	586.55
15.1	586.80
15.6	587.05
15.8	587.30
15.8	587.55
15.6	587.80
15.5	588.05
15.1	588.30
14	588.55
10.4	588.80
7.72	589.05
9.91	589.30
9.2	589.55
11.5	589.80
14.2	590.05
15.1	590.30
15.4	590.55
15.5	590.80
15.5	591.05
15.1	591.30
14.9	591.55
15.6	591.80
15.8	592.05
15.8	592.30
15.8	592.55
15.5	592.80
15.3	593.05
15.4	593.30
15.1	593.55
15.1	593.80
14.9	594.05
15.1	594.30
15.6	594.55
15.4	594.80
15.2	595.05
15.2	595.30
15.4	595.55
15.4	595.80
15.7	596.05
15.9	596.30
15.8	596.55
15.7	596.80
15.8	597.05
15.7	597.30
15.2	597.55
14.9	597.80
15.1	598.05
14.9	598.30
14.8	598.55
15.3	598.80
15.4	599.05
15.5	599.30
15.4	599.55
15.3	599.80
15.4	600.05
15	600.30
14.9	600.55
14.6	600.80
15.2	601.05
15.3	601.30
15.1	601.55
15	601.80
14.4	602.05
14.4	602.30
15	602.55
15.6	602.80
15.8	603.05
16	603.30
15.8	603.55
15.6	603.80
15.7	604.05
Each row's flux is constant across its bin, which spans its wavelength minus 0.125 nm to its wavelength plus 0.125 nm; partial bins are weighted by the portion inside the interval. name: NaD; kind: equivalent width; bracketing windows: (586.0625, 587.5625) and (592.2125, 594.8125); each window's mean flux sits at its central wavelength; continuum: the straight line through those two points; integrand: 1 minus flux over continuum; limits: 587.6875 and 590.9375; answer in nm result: 0.50 nm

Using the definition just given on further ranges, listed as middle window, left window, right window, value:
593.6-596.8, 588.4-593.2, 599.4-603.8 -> -0.23 nm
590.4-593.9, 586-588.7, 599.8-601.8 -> -0.06 nm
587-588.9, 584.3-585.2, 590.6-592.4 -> 0.11 nm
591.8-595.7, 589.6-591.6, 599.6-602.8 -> -0.21 nm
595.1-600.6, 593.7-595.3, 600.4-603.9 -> -0.05 nm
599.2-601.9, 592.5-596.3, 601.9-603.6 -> 0.02 nm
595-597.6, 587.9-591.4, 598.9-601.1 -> -0.20 nm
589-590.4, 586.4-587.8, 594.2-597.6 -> 0.37 nm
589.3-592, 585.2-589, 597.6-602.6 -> 0.13 nm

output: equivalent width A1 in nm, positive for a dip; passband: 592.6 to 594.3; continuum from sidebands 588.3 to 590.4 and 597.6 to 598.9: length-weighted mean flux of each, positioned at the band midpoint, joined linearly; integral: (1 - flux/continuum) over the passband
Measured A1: -0.26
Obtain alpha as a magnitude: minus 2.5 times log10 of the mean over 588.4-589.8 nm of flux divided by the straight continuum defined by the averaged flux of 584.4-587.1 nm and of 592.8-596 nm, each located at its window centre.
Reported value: 0.409 mag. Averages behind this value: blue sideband 15.2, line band 10.4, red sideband 15.3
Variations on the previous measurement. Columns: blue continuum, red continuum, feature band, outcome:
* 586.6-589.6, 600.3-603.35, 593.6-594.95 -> -0.08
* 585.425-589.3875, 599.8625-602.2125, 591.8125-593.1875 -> -0.09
